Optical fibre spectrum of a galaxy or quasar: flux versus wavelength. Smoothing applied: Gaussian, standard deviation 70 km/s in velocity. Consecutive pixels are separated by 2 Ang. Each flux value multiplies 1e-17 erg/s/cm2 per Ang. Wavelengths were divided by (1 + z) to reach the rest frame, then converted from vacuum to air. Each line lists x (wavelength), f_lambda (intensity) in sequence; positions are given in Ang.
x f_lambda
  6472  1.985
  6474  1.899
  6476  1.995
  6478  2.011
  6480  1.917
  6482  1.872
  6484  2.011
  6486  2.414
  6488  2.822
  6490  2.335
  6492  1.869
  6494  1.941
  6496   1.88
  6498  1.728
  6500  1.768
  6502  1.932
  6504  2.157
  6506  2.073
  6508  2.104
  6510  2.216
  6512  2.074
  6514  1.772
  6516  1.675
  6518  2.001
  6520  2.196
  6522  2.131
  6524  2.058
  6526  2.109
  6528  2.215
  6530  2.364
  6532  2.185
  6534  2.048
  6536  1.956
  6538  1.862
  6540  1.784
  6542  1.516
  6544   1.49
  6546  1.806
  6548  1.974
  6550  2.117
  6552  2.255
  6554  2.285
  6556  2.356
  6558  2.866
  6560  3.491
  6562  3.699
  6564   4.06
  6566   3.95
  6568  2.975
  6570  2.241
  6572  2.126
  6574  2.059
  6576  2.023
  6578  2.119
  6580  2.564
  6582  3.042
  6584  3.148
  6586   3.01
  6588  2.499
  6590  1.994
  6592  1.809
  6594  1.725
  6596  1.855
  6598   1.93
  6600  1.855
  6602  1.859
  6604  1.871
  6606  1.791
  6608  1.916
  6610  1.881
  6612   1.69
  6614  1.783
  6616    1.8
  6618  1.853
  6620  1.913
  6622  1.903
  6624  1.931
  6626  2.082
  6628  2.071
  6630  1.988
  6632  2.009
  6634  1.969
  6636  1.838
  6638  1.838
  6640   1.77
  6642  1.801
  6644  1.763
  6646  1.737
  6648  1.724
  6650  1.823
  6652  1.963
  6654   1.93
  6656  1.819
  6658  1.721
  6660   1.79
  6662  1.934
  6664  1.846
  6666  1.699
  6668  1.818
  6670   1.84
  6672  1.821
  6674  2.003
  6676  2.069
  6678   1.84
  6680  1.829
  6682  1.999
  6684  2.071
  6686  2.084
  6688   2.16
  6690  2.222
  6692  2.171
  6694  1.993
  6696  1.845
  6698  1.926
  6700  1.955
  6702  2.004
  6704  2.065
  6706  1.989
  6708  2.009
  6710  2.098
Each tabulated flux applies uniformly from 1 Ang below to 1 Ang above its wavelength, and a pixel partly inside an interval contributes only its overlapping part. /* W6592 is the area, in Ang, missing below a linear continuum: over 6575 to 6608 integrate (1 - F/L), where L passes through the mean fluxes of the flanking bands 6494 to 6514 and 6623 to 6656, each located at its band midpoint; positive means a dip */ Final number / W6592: -4.5 Ang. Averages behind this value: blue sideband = 1.98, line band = 2.18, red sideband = 1.89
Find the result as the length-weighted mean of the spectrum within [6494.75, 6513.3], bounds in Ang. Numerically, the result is 1.99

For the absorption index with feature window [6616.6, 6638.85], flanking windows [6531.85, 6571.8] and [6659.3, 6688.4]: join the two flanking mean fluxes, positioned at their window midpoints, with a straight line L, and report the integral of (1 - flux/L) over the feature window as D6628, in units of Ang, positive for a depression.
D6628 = 1.8 Ang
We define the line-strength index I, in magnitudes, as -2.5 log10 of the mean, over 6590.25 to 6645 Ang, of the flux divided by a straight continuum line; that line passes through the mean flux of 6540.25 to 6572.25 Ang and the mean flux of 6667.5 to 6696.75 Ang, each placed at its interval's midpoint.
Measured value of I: 0.22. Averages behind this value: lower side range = 2.57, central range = 1.87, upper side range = 1.99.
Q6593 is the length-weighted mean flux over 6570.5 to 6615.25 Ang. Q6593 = 2.12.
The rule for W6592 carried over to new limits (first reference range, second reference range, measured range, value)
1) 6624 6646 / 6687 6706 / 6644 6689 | 2.0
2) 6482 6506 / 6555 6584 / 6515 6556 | 7.8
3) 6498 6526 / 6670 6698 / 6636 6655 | 1.7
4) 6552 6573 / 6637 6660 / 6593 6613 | 4.8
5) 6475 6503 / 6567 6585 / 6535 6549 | 3.2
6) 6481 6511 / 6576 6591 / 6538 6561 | 2.2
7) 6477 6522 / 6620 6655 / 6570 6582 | -1.8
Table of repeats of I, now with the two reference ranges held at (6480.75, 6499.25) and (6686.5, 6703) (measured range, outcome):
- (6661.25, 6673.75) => 0.12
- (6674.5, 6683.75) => 0.05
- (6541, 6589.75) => -0.23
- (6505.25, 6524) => 0.03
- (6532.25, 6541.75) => 0.10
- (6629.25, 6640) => 0.08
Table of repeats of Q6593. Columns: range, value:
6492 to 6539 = 2.02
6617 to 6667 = 1.87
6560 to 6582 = 2.83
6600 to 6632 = 1.89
